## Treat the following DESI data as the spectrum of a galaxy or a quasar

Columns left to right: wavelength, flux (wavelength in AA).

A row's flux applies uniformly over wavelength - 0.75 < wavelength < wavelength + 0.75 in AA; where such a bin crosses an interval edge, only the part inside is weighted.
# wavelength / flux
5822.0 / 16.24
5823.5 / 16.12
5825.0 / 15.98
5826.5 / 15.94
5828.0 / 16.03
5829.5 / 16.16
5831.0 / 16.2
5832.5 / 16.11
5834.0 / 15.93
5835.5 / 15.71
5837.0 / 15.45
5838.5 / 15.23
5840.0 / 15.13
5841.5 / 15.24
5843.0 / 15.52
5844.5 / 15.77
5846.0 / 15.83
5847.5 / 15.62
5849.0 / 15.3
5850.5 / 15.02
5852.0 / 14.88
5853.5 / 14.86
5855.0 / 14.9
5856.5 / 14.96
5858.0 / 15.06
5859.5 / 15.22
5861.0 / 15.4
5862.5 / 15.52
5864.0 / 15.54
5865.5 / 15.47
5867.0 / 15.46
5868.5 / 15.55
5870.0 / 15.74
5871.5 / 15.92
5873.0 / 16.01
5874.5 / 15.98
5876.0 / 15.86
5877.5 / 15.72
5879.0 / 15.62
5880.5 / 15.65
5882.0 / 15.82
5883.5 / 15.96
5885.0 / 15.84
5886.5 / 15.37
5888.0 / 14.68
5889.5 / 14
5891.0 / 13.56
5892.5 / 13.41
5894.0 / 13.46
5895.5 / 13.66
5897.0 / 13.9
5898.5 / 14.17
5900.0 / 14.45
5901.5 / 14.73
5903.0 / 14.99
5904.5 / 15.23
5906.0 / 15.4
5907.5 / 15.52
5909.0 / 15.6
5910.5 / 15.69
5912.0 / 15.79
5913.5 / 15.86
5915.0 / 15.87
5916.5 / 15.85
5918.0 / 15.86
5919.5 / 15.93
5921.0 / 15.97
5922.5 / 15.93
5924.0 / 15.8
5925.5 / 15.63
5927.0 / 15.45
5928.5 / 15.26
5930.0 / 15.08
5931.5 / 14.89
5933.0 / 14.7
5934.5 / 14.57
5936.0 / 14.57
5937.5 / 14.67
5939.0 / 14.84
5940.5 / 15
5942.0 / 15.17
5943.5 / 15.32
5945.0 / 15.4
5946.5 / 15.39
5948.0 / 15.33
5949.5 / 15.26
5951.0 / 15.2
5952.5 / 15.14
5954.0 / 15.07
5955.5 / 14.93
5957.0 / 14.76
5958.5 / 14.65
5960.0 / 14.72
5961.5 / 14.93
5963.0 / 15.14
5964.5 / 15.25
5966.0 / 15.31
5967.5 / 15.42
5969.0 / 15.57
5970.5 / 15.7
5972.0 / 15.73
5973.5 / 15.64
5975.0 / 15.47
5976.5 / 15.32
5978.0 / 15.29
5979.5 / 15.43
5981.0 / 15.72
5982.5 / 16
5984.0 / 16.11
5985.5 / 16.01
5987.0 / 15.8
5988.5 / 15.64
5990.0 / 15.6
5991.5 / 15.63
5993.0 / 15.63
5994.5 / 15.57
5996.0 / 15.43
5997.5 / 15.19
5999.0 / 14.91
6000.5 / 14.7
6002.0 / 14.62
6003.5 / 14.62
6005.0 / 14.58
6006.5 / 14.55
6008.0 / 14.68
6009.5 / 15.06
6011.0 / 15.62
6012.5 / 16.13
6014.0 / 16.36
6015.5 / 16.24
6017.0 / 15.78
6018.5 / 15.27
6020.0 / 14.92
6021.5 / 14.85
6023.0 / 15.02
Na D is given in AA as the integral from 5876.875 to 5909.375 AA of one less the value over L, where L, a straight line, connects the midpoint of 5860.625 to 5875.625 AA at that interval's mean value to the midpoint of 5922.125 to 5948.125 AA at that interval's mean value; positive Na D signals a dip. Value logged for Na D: 1.3 AA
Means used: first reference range 15.7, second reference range 15.2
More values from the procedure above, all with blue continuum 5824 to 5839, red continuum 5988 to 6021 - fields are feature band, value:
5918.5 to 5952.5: 0.6 AA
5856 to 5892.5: 0.9 AA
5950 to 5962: 0.4 AA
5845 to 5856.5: 0.5 AA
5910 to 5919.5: -0.1 AA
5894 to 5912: 0.9 AA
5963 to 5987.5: -0.3 AA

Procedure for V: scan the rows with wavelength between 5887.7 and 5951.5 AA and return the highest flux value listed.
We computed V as 15.97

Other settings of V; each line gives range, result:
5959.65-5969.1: 15.57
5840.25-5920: 16.01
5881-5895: 15.96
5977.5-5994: 16.11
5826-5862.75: 16.2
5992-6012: 15.63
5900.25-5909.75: 15.6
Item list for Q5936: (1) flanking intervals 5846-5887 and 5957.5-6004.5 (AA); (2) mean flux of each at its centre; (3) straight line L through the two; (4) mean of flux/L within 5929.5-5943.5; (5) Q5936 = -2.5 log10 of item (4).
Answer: 0.04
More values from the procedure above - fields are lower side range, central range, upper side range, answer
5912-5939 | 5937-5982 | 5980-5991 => 0.03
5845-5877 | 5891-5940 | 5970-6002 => 0.03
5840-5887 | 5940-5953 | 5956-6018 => 0.01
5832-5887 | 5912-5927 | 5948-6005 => -0.03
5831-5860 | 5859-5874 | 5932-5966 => -0.02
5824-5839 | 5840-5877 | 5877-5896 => -0.01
